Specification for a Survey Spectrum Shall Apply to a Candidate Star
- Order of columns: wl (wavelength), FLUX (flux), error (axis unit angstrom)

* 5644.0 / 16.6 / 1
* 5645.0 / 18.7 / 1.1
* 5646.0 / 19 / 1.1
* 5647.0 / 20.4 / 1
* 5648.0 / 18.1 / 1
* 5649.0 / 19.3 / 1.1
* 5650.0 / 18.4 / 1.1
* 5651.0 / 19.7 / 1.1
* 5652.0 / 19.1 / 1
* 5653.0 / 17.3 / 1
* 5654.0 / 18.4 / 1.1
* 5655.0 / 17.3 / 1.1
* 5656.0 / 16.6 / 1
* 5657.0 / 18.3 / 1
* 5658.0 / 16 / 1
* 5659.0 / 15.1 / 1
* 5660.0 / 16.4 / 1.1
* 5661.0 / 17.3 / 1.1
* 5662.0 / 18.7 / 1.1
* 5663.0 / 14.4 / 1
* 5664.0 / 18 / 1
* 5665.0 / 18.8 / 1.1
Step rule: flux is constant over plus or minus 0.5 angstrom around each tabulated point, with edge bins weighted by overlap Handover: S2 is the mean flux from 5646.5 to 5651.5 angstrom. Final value 19.2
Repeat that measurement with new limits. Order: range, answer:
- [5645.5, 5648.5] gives 19.2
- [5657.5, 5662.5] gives 16.7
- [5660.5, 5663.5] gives 16.8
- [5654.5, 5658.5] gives 17.1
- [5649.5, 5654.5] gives 18.6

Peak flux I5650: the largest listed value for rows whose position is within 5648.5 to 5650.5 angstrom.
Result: 19.3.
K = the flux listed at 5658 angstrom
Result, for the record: 16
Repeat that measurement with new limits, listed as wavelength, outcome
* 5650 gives 18.4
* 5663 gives 14.4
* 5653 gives 17.3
